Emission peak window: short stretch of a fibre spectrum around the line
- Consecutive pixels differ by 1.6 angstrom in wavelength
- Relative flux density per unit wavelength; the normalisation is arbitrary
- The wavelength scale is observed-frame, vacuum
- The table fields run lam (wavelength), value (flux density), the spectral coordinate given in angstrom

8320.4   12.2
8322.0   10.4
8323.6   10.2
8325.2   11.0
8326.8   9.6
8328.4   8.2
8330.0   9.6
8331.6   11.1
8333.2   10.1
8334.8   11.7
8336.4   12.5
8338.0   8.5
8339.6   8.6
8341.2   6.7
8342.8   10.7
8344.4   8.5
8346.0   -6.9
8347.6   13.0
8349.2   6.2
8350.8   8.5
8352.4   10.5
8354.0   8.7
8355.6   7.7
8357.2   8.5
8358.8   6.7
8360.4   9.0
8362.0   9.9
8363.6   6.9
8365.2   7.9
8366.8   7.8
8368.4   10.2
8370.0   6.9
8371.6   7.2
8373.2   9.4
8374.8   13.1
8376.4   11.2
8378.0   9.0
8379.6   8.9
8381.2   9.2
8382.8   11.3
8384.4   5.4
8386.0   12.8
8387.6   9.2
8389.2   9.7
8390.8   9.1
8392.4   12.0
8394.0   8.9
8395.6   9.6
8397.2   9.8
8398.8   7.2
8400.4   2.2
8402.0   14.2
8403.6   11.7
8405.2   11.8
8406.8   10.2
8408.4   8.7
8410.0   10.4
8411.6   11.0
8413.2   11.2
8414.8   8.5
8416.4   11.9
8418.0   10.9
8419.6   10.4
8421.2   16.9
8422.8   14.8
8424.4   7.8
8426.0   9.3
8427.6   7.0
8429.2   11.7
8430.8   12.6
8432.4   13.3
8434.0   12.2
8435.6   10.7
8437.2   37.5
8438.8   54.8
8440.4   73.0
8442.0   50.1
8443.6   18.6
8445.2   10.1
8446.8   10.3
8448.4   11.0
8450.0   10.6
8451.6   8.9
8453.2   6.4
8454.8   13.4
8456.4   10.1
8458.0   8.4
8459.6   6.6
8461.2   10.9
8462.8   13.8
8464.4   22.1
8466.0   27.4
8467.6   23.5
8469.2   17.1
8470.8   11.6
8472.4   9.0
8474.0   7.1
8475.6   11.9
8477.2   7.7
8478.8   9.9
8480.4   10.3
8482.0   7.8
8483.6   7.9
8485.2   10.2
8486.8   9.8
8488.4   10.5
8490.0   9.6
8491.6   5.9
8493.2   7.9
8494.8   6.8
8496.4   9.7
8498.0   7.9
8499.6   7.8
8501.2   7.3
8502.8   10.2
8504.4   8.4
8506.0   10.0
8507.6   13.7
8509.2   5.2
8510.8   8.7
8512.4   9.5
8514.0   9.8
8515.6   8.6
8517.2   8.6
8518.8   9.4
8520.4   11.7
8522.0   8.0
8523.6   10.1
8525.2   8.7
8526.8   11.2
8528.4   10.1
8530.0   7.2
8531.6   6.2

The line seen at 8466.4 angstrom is [N II]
